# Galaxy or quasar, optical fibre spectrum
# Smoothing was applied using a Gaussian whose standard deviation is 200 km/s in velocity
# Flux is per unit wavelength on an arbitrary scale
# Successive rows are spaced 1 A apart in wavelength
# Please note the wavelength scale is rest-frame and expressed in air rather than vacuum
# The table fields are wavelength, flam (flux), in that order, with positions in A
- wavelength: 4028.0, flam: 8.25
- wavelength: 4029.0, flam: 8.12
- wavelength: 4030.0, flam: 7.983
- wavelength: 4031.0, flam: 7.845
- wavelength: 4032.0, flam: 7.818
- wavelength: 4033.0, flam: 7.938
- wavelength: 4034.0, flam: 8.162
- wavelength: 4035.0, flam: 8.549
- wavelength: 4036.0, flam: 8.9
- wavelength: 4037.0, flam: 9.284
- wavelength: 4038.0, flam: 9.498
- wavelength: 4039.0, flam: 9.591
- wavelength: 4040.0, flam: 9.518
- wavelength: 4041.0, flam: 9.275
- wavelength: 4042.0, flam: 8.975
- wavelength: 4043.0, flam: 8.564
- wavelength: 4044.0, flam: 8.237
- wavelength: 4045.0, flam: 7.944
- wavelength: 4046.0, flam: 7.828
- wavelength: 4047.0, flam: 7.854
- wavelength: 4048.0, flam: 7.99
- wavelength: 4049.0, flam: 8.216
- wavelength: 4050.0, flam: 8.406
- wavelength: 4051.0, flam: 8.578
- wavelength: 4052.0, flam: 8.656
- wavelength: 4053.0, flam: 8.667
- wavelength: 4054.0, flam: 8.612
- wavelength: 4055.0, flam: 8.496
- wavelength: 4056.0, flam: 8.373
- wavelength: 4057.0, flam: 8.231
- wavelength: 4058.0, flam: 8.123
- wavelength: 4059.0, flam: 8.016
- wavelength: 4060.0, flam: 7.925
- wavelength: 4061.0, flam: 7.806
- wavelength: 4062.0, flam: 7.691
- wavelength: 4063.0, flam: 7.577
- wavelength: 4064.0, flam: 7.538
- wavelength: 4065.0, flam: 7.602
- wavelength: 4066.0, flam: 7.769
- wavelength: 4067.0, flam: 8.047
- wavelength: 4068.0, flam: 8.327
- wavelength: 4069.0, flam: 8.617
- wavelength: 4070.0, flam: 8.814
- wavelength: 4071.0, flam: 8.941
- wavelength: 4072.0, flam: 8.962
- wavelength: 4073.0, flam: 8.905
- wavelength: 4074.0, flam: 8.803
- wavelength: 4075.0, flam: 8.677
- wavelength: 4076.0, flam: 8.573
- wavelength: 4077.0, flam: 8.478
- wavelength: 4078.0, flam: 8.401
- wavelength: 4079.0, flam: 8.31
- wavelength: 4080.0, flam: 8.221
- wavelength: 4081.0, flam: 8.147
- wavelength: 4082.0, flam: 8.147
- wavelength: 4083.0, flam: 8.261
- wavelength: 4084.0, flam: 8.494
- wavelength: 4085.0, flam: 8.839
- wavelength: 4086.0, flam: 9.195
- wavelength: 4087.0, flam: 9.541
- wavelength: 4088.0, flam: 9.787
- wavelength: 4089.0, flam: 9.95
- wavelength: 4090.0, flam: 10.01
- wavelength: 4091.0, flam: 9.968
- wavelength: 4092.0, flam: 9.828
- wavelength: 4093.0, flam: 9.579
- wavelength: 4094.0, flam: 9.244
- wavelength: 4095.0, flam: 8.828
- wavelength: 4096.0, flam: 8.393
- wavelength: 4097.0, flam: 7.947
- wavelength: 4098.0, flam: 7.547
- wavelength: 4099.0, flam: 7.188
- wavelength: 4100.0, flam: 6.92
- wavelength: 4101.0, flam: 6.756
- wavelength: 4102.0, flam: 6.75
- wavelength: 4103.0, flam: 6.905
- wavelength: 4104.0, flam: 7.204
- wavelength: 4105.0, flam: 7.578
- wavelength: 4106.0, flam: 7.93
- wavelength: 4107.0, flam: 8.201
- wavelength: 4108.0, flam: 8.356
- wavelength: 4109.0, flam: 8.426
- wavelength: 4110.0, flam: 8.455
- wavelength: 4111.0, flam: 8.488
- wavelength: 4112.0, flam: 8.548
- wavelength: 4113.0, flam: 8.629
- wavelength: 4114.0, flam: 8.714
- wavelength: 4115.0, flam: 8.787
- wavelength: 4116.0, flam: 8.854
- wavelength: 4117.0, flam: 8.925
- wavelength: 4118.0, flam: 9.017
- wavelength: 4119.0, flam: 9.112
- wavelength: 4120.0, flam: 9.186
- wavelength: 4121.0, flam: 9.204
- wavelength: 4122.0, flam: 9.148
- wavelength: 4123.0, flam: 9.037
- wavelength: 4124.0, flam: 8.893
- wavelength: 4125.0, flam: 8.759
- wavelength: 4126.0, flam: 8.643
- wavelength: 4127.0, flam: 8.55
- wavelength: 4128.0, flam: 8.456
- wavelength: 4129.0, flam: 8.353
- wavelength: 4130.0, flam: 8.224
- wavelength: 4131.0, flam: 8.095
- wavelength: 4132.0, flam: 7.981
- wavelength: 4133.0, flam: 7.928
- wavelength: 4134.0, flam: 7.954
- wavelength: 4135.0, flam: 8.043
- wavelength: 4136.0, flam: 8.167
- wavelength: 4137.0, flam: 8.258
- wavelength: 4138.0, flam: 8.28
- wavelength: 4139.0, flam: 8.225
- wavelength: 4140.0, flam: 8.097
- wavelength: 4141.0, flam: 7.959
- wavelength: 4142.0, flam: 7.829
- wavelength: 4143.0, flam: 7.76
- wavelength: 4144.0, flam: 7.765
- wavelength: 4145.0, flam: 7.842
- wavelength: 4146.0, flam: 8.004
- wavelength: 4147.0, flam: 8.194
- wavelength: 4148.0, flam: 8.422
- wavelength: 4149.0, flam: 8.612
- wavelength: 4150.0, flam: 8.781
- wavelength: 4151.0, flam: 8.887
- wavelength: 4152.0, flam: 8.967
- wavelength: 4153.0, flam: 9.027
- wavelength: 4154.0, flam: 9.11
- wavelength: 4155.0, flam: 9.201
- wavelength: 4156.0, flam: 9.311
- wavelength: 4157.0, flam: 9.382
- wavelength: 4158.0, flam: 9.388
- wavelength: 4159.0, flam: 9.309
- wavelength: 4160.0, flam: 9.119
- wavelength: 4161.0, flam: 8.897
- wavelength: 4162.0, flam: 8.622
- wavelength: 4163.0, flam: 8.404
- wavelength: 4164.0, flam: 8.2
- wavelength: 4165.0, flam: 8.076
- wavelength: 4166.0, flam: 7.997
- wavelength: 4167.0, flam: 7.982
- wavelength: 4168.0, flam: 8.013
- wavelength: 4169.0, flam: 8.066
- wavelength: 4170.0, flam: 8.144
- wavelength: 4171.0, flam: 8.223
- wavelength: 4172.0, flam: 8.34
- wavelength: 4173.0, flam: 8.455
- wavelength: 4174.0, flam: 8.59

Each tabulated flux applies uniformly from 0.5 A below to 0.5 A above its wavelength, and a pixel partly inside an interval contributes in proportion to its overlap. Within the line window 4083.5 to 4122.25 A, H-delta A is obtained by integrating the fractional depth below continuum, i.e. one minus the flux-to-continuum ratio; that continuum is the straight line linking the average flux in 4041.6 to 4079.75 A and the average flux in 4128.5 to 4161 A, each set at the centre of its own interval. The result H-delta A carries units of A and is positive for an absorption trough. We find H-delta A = -0.9 A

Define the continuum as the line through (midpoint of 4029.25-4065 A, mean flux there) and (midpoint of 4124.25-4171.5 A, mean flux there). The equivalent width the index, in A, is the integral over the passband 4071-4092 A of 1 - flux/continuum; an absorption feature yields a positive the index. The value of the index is -1.3 A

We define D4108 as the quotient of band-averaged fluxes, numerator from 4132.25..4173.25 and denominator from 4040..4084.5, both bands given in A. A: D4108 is 1.01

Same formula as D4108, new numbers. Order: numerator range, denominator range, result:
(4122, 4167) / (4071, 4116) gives 1.00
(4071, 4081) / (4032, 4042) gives 0.96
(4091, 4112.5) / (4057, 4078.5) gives 0.98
